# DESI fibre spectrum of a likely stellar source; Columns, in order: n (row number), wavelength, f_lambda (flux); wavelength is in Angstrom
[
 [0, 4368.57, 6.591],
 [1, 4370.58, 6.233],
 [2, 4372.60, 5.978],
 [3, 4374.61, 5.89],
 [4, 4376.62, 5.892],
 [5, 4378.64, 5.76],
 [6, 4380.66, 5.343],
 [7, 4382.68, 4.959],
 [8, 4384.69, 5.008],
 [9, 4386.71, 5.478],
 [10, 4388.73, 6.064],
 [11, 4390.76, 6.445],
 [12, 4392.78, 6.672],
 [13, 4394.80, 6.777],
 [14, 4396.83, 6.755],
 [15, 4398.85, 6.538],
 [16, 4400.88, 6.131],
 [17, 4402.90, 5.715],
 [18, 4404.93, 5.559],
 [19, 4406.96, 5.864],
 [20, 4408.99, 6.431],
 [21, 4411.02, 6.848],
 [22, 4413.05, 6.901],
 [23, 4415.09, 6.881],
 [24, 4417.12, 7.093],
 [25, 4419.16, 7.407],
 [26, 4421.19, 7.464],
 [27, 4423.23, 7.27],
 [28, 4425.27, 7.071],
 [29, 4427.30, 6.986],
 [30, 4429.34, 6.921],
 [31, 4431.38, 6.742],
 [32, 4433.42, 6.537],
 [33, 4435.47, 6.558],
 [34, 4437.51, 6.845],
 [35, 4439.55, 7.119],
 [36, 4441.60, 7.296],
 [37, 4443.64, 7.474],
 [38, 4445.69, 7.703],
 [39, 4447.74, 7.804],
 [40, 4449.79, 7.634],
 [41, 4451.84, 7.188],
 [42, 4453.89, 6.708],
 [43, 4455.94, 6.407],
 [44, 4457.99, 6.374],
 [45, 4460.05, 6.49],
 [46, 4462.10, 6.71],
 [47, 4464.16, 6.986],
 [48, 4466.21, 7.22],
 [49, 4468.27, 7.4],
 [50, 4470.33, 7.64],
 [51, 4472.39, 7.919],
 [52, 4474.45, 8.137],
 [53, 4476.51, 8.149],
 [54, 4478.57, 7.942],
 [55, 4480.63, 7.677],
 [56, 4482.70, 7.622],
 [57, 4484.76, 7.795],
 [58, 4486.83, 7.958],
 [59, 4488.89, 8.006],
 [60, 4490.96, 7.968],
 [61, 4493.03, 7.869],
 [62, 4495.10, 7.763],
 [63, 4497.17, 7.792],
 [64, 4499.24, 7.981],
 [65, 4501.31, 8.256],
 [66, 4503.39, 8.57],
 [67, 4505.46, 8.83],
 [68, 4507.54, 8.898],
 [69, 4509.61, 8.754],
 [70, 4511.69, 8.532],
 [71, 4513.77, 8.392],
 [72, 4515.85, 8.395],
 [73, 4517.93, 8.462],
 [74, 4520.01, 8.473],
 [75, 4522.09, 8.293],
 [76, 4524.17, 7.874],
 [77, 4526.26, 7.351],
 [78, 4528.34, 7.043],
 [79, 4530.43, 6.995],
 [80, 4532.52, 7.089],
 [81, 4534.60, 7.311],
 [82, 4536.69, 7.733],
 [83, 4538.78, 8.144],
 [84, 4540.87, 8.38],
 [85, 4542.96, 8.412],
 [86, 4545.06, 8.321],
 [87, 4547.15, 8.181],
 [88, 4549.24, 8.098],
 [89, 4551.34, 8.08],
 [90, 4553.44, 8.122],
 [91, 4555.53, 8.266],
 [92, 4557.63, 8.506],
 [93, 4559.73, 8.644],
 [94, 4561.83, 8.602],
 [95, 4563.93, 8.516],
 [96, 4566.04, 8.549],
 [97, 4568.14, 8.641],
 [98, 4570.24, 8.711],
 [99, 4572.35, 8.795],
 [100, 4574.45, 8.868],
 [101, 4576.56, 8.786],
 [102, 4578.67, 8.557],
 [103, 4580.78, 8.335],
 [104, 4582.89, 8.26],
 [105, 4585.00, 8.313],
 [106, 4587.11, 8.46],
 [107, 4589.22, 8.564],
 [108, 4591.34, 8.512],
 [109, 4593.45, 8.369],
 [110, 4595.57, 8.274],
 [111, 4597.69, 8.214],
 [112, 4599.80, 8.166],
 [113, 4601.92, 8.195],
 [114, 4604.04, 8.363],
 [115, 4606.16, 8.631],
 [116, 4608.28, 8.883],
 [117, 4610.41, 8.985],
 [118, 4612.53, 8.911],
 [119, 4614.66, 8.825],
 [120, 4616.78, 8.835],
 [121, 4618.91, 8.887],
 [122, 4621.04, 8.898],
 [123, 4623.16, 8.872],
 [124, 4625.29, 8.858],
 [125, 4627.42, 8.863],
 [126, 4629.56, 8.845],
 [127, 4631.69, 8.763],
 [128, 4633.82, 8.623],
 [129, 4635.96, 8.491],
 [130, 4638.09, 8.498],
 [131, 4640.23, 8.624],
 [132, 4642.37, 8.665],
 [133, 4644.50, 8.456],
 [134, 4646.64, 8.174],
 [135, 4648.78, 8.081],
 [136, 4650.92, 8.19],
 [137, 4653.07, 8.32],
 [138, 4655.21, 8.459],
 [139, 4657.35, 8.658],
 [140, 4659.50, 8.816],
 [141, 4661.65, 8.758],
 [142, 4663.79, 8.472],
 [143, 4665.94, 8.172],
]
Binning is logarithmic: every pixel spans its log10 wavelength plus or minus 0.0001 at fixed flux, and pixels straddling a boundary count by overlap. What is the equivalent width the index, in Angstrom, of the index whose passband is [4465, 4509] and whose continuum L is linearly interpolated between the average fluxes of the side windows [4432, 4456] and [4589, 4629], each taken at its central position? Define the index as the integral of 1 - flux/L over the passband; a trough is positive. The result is -2.6 Angstrom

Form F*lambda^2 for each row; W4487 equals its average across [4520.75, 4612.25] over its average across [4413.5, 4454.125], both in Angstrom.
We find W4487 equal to 1.23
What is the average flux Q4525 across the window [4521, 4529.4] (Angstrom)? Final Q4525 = 7.64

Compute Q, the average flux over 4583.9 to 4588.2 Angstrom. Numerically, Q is 8.4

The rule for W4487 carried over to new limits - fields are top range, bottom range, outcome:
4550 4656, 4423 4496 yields 1.24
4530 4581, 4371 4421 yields 1.43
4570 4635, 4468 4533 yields 1.13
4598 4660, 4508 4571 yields 1.10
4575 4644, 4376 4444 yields 1.45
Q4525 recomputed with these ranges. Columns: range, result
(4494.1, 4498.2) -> 7.78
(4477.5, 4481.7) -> 7.81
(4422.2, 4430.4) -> 7.06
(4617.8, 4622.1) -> 8.89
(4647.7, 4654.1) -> 8.19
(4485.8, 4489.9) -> 7.99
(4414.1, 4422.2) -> 7.22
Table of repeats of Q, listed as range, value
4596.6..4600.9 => 8.2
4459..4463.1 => 6.59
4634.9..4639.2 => 8.5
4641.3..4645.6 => 8.57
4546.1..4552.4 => 8.12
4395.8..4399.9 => 6.64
